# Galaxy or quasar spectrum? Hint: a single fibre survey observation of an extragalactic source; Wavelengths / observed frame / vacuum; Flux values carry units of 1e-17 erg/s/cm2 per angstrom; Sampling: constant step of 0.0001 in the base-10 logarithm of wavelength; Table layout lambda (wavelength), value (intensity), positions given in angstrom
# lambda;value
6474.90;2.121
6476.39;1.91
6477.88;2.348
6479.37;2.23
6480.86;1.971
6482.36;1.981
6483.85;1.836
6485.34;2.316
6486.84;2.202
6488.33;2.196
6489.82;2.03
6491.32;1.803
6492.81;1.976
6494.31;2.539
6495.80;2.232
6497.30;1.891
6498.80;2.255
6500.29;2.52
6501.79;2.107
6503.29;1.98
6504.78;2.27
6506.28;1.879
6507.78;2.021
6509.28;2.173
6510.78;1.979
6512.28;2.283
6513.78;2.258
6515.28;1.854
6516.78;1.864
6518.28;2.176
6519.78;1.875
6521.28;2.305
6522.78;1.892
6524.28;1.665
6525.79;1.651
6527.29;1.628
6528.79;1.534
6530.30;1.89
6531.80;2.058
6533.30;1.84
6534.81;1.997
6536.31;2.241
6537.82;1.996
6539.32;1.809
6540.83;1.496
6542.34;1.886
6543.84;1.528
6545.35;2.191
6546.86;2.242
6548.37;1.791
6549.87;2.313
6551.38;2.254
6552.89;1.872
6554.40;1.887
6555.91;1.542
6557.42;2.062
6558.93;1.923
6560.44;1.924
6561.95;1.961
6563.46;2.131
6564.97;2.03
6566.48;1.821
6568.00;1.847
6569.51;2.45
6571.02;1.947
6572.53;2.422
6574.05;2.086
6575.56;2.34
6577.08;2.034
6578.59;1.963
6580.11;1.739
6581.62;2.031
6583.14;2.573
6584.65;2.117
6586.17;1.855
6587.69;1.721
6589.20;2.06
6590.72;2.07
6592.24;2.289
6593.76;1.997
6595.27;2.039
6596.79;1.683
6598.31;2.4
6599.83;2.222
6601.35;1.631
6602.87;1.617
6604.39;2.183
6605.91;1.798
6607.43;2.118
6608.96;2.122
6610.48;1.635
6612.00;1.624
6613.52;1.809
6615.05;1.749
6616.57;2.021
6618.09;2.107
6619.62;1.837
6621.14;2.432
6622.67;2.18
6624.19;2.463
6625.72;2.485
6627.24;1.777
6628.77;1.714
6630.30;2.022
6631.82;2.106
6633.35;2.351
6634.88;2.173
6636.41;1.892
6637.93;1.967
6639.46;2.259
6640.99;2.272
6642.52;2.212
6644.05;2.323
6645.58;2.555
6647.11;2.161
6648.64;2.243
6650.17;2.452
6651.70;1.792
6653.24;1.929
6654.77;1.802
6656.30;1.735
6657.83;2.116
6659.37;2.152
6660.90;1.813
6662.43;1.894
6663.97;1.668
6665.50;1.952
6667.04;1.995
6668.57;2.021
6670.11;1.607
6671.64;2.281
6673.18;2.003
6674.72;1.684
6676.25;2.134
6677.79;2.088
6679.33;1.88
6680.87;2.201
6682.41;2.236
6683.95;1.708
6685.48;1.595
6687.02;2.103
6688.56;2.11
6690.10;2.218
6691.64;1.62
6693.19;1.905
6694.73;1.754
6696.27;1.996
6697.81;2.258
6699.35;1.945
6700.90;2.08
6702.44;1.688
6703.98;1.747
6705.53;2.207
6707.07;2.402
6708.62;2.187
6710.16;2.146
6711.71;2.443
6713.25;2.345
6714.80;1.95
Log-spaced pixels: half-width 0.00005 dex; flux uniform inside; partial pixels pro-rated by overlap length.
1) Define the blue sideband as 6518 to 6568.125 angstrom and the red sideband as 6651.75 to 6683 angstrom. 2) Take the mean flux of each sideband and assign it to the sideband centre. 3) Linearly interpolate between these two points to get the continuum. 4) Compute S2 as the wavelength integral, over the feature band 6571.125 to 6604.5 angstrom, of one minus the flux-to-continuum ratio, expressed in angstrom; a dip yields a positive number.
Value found -1.96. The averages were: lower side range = 1.92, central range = 2.04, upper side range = 1.95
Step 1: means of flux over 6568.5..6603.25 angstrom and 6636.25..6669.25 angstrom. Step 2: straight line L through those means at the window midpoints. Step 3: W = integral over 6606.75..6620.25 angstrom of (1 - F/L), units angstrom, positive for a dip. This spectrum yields 1.1 angstrom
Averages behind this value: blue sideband 2.06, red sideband 2.06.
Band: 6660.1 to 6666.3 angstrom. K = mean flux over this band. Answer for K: 1.83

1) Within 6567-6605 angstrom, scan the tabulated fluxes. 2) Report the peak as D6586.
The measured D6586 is 2.573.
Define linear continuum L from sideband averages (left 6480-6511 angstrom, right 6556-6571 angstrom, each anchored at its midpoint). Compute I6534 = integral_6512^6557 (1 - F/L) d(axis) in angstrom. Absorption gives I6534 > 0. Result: 2.6 angstrom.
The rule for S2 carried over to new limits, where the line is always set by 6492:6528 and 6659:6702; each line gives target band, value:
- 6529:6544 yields 1.2 angstrom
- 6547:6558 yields 0.3 angstrom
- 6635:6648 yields -1.5 angstrom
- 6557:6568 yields 0.3 angstrom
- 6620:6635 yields -1.3 angstrom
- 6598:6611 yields 0.3 angstrom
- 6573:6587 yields -0.5 angstrom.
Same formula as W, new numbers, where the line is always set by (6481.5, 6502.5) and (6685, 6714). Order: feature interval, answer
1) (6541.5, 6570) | 1.8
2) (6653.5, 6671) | 1.4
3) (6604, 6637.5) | 0.8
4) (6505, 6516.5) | 0.3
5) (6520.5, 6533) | 1.7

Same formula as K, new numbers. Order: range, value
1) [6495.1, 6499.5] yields 2.12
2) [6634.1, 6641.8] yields 2.11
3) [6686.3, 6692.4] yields 2.01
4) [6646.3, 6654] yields 2.12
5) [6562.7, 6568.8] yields 1.96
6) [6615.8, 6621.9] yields 2.1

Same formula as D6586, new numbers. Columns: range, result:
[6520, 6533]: 2.305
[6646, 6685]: 2.452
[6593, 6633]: 2.485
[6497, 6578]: 2.52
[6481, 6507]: 2.539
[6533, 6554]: 2.313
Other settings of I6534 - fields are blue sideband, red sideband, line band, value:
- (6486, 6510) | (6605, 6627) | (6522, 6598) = 3.8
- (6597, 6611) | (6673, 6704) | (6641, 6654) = -1.7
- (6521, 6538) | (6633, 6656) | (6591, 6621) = 1.5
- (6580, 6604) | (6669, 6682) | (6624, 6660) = -2.1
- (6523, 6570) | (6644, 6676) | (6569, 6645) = -3.7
